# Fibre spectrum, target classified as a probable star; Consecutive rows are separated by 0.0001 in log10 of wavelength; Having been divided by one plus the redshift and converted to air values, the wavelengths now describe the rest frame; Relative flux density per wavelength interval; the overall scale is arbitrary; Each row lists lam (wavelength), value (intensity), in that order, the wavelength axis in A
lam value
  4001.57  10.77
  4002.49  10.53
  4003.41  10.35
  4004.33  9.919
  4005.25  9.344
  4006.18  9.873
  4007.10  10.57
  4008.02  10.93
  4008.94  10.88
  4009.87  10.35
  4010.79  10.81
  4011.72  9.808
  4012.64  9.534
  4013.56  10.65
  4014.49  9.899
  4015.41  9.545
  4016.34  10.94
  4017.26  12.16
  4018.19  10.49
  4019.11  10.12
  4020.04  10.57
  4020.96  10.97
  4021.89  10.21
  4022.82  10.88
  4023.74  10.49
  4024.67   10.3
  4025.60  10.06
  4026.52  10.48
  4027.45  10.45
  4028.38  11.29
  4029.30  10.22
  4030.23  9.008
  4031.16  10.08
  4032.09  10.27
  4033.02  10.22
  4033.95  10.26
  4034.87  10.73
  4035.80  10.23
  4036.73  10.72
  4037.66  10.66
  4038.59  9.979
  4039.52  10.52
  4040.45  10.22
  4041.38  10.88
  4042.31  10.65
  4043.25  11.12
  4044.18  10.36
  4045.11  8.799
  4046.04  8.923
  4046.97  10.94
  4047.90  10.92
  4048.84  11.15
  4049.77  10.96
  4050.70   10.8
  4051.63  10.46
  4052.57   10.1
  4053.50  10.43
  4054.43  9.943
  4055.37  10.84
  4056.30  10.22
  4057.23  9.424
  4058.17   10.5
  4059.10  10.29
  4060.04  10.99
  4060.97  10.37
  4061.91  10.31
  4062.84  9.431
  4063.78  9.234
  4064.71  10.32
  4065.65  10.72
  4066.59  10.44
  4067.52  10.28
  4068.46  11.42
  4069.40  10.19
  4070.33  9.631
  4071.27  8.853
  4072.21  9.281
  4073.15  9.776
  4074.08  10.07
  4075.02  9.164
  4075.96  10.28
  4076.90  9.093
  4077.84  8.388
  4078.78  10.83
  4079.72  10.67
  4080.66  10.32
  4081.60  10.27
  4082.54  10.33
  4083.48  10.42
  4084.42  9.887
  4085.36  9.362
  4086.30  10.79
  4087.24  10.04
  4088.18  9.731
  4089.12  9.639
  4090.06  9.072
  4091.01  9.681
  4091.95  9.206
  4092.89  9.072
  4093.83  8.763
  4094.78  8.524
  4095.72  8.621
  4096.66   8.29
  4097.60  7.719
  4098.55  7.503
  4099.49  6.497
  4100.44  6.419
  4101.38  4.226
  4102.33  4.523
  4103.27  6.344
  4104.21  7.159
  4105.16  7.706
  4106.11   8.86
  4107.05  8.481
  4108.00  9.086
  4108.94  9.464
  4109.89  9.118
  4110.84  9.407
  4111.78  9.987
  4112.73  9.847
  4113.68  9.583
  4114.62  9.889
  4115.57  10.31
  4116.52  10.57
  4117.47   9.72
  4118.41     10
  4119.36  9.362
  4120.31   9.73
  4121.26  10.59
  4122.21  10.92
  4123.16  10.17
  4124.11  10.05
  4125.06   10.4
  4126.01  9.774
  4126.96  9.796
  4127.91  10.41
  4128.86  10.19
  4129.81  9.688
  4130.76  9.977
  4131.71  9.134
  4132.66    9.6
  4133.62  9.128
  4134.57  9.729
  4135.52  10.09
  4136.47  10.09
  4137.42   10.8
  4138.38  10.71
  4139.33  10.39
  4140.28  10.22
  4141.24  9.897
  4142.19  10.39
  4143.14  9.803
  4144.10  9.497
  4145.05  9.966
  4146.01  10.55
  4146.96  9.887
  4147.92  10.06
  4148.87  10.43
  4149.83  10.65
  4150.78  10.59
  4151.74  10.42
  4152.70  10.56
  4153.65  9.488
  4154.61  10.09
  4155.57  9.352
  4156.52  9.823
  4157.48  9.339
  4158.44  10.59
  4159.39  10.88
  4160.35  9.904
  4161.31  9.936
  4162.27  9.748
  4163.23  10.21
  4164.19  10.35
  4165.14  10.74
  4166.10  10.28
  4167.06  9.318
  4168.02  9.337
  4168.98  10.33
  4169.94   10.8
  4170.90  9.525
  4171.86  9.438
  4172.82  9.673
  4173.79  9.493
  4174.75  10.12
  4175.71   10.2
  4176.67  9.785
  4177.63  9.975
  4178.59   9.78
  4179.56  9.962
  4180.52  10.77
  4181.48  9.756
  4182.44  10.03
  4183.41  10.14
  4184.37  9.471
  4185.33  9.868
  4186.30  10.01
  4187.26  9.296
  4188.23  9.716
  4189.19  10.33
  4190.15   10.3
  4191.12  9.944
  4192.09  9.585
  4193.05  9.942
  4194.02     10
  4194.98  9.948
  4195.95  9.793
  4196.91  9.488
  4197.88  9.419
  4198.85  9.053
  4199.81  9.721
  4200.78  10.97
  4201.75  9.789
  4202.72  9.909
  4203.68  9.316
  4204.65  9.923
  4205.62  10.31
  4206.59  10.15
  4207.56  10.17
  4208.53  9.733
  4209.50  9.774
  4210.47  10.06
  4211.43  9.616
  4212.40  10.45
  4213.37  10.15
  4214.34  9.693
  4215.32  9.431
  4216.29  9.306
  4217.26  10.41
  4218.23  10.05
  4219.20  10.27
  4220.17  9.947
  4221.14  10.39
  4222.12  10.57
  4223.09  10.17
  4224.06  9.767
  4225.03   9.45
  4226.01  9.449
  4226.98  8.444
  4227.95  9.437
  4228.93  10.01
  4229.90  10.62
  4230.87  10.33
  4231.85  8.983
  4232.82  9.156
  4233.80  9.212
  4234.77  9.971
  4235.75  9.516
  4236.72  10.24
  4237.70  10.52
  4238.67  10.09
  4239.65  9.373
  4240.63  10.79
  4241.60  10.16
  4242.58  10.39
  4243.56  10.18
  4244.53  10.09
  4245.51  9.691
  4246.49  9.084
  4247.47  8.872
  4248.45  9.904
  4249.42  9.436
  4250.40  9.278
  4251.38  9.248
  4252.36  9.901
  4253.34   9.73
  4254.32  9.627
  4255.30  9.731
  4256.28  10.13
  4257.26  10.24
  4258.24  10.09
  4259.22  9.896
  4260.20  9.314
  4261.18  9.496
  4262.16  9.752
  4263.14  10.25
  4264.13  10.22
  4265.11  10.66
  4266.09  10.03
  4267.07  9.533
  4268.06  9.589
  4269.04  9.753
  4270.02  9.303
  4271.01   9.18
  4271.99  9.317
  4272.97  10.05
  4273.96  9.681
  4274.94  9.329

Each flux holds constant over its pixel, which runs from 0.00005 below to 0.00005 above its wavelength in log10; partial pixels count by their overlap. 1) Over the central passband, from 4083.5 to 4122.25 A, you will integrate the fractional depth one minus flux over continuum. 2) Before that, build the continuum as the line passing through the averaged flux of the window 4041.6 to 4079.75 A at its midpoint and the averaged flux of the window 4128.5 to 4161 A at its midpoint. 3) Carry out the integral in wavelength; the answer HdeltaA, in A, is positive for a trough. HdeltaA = 4.8 A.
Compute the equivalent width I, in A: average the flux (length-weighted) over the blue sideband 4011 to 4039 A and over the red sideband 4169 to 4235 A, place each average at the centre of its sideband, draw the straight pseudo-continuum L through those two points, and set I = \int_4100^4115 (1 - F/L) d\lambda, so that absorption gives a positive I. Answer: 2.98 A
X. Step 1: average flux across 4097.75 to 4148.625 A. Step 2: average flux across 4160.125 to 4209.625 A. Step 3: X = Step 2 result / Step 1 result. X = 1.06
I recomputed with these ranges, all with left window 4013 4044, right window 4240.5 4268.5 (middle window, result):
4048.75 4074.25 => 0.37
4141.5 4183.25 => 0.17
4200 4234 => 0.20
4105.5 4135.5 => 1.27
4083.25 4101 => 2.45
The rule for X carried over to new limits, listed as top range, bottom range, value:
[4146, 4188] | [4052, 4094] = 1.00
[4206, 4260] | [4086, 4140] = 1.07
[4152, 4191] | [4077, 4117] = 1.12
